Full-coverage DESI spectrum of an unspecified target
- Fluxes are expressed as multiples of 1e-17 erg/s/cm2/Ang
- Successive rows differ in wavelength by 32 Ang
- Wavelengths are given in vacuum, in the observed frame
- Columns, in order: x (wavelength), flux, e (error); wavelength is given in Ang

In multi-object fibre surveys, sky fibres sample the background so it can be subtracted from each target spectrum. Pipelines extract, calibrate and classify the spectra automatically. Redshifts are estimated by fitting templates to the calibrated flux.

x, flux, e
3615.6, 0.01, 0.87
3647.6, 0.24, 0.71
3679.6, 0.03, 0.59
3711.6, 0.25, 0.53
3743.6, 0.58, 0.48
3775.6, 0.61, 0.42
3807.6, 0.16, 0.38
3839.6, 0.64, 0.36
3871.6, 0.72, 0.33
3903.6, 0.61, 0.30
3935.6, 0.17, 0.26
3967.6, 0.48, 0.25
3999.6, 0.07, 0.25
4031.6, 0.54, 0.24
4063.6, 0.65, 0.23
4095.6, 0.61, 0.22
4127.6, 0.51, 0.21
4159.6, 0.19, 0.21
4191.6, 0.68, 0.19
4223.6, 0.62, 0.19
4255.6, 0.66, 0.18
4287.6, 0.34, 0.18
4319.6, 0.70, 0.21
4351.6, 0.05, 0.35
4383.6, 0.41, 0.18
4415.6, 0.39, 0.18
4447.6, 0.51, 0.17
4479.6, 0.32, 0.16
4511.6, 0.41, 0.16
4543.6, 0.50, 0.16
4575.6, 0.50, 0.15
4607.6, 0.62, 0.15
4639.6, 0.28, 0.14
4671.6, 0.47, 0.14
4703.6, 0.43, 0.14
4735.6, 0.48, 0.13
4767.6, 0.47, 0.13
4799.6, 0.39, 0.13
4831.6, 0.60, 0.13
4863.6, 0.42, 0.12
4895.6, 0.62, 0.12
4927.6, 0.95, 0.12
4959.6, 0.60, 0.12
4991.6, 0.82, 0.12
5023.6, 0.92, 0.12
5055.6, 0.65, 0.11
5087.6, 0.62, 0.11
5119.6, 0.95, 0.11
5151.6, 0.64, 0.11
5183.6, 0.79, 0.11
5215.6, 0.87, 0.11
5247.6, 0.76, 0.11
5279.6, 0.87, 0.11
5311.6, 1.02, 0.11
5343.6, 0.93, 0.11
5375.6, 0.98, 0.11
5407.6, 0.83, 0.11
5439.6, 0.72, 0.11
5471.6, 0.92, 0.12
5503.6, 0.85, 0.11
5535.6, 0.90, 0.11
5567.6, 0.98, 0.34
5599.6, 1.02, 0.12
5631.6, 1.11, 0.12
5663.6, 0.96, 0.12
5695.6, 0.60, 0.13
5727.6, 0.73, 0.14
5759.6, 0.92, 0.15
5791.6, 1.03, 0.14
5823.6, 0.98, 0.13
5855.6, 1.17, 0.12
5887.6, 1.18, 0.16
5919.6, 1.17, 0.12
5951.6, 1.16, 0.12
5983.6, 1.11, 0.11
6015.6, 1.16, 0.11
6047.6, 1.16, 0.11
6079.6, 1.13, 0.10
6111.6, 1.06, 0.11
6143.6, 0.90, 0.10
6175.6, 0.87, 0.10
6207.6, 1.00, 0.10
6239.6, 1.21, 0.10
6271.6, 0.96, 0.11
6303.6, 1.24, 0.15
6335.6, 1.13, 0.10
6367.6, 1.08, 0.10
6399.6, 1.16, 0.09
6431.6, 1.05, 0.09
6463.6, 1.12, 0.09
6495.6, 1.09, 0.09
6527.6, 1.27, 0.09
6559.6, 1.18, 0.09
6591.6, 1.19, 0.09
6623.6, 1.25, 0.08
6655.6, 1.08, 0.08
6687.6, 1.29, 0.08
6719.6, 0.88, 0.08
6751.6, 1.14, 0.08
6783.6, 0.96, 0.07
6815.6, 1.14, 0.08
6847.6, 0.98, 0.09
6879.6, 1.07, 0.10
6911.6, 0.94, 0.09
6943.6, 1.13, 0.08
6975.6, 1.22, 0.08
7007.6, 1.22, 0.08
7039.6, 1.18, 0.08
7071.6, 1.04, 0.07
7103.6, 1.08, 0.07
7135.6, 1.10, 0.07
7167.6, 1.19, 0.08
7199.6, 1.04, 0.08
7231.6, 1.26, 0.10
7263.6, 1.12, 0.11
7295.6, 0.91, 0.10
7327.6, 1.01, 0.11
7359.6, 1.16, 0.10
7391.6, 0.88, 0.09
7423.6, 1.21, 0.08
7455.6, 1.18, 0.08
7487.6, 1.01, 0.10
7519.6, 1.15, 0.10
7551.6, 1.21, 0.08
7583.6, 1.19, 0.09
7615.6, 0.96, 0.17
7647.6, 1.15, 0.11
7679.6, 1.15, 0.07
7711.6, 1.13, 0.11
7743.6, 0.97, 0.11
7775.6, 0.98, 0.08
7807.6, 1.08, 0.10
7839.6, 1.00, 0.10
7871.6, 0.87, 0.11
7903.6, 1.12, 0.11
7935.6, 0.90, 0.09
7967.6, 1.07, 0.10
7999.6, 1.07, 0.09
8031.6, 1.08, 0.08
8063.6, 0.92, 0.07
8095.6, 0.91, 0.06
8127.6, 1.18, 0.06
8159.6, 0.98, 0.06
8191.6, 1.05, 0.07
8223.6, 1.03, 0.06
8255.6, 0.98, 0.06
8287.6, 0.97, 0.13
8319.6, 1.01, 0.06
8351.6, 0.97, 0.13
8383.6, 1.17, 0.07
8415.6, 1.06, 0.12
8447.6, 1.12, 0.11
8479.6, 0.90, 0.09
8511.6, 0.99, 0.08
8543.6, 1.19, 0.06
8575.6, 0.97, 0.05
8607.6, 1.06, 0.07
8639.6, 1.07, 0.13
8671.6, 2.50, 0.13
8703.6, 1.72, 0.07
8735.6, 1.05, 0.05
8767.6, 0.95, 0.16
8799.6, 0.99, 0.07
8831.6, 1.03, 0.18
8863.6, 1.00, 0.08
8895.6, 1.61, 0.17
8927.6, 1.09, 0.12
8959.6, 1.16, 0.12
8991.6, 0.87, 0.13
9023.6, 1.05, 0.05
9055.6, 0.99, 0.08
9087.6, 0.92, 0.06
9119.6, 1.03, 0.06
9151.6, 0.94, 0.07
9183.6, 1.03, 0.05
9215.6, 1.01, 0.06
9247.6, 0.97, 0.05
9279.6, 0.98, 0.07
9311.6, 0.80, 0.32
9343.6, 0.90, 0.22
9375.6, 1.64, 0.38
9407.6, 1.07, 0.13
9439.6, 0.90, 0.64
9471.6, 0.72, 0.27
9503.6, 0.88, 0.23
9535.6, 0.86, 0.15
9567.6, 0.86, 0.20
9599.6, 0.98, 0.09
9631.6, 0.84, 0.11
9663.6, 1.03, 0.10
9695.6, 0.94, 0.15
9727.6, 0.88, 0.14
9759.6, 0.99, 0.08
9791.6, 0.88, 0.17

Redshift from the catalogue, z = 0.323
